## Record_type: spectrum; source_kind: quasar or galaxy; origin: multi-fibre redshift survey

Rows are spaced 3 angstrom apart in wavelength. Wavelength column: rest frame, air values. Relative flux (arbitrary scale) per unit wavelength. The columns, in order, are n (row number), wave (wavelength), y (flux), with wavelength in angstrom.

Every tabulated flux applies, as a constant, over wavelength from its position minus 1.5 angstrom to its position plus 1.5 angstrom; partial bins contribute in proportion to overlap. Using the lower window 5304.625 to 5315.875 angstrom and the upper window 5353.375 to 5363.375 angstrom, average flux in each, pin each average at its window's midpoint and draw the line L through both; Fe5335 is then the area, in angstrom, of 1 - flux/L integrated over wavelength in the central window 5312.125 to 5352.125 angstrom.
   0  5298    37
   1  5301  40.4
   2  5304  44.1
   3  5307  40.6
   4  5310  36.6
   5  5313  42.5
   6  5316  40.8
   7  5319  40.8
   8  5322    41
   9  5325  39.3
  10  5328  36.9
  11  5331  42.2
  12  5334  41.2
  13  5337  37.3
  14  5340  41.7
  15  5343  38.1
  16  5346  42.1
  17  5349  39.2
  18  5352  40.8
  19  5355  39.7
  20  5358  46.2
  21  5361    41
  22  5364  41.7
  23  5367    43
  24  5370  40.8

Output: 0.9 angstrom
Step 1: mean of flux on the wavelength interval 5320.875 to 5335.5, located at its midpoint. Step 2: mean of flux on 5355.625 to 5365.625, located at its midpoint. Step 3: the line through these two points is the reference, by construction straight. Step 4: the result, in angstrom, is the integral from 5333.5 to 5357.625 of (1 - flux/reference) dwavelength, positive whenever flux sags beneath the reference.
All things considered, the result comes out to 0.72 angstrom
